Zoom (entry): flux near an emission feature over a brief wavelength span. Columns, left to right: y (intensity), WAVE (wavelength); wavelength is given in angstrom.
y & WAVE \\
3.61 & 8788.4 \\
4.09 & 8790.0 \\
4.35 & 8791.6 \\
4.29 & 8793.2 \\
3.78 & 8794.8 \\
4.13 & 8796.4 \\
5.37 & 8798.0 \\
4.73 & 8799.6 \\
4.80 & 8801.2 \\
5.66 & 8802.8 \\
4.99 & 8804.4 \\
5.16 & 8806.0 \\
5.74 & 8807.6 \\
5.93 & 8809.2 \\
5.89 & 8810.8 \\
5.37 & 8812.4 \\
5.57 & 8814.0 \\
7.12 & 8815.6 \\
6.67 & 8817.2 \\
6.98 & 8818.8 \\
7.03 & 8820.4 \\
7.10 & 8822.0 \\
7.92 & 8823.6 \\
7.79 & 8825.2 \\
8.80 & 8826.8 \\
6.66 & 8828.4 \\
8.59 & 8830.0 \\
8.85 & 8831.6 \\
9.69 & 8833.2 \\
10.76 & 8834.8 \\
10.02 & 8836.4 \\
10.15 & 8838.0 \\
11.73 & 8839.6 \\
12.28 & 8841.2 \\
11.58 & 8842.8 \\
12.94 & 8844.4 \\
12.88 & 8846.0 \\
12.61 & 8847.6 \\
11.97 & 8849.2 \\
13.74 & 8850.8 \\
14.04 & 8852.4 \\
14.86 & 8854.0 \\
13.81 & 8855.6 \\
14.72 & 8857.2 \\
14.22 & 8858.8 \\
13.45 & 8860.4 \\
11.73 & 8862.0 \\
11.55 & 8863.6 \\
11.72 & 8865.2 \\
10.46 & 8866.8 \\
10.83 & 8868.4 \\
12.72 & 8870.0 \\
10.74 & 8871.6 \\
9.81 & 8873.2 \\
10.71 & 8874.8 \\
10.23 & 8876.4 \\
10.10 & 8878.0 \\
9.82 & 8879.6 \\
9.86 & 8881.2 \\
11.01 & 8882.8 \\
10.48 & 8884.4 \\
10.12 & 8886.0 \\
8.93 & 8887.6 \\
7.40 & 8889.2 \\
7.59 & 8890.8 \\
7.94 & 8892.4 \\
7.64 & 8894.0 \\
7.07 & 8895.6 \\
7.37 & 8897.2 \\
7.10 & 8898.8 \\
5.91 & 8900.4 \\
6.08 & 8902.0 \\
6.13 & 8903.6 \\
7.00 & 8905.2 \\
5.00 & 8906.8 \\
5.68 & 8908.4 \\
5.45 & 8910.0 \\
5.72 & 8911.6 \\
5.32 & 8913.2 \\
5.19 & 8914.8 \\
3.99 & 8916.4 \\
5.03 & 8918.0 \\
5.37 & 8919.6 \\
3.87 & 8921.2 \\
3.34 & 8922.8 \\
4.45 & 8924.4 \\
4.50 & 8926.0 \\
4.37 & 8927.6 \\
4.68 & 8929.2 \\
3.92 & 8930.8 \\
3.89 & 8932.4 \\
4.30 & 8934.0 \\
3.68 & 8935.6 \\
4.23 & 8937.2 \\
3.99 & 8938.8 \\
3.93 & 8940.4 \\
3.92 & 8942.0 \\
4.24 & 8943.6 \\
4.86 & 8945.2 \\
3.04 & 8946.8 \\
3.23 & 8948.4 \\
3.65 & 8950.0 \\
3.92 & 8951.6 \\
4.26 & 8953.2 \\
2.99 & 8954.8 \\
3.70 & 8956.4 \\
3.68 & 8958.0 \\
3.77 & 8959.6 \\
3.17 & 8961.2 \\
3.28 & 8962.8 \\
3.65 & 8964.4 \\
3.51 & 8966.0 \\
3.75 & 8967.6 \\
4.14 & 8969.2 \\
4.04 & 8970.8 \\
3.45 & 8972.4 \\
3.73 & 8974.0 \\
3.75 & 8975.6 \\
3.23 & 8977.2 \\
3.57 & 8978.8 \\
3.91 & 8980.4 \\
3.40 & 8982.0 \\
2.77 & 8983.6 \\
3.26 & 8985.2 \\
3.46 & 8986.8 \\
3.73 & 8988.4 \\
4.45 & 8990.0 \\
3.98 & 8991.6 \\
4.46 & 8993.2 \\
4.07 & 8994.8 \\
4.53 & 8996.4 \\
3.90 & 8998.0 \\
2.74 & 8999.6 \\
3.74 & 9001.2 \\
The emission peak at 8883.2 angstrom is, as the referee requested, [N II] 6583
